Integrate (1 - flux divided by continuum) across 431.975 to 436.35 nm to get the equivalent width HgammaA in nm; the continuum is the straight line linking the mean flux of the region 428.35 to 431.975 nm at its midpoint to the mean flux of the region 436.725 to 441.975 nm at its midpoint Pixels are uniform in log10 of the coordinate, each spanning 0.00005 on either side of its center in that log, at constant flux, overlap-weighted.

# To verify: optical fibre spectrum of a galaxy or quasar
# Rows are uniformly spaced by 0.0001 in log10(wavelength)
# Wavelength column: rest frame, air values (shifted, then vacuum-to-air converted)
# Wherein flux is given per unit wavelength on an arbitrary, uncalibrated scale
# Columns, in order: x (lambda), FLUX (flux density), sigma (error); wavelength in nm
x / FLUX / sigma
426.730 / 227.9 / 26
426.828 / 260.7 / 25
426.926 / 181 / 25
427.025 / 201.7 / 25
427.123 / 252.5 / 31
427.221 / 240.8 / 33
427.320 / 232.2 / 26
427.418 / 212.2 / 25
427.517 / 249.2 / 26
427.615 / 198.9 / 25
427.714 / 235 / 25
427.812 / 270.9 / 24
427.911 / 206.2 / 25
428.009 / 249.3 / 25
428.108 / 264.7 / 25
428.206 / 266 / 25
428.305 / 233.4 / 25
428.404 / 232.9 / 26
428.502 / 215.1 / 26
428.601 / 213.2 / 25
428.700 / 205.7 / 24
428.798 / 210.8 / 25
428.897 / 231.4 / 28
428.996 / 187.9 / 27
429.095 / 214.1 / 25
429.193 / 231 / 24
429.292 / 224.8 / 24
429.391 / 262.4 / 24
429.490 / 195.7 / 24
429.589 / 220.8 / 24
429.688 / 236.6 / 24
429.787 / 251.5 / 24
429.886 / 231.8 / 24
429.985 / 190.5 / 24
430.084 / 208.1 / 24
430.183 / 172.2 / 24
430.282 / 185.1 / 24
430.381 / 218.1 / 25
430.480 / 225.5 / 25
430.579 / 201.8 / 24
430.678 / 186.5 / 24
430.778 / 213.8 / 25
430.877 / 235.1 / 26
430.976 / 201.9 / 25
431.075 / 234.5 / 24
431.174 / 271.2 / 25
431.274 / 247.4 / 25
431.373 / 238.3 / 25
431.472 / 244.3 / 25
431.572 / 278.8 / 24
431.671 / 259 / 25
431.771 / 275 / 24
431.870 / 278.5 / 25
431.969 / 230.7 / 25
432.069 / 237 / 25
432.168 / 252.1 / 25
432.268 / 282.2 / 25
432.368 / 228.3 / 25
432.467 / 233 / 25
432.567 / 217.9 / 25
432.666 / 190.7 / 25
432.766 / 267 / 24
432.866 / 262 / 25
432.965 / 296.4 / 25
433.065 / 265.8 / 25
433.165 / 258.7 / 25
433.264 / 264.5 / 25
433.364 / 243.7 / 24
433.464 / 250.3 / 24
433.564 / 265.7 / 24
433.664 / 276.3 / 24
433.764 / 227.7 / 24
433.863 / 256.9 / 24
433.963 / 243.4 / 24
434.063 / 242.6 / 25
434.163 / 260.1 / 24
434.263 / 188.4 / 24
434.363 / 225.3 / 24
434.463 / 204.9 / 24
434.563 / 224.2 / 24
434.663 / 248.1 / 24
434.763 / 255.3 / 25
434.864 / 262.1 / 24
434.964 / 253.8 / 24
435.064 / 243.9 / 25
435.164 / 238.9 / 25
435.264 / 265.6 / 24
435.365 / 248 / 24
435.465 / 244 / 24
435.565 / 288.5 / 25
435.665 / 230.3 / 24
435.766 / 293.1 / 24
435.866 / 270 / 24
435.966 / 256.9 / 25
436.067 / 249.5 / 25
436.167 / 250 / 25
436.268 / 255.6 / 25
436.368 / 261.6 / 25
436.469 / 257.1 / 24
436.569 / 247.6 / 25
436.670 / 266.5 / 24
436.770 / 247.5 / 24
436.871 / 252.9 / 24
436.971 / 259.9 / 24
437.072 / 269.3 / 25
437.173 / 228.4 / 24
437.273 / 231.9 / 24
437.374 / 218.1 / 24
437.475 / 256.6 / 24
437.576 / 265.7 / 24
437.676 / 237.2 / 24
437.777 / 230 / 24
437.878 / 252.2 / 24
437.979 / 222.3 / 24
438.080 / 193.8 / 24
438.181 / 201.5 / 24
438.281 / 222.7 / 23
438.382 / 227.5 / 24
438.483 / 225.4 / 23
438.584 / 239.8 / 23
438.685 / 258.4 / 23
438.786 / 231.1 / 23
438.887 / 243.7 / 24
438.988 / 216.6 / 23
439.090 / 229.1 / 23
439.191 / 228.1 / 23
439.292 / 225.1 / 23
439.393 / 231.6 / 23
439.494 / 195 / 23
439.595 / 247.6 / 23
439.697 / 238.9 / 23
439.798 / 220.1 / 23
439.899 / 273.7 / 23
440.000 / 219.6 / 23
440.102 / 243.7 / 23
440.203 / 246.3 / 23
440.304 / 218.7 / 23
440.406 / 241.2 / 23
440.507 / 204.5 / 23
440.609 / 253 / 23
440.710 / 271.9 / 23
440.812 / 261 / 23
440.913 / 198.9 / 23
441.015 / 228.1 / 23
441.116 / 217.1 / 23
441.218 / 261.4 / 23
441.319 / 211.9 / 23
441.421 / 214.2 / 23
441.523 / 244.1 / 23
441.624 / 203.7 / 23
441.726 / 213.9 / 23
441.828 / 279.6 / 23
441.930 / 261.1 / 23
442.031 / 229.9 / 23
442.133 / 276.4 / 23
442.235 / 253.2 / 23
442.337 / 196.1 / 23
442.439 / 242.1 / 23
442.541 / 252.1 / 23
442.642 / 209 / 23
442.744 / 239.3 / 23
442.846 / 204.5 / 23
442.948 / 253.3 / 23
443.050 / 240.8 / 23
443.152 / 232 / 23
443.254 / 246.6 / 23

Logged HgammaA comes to -0.37 nm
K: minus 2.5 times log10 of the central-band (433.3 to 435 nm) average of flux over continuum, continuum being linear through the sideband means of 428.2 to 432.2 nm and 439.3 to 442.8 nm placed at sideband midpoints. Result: -0.06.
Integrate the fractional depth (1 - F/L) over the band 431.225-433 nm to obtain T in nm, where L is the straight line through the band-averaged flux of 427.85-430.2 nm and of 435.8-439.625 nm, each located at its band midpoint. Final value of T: -0.163 nm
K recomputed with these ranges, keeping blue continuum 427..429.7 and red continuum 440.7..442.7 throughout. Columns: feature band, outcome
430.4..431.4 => 0.02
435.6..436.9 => -0.11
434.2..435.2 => -0.01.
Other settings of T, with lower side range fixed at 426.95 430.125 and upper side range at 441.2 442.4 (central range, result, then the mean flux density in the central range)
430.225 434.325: -0.22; 242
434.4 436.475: -0.18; 252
